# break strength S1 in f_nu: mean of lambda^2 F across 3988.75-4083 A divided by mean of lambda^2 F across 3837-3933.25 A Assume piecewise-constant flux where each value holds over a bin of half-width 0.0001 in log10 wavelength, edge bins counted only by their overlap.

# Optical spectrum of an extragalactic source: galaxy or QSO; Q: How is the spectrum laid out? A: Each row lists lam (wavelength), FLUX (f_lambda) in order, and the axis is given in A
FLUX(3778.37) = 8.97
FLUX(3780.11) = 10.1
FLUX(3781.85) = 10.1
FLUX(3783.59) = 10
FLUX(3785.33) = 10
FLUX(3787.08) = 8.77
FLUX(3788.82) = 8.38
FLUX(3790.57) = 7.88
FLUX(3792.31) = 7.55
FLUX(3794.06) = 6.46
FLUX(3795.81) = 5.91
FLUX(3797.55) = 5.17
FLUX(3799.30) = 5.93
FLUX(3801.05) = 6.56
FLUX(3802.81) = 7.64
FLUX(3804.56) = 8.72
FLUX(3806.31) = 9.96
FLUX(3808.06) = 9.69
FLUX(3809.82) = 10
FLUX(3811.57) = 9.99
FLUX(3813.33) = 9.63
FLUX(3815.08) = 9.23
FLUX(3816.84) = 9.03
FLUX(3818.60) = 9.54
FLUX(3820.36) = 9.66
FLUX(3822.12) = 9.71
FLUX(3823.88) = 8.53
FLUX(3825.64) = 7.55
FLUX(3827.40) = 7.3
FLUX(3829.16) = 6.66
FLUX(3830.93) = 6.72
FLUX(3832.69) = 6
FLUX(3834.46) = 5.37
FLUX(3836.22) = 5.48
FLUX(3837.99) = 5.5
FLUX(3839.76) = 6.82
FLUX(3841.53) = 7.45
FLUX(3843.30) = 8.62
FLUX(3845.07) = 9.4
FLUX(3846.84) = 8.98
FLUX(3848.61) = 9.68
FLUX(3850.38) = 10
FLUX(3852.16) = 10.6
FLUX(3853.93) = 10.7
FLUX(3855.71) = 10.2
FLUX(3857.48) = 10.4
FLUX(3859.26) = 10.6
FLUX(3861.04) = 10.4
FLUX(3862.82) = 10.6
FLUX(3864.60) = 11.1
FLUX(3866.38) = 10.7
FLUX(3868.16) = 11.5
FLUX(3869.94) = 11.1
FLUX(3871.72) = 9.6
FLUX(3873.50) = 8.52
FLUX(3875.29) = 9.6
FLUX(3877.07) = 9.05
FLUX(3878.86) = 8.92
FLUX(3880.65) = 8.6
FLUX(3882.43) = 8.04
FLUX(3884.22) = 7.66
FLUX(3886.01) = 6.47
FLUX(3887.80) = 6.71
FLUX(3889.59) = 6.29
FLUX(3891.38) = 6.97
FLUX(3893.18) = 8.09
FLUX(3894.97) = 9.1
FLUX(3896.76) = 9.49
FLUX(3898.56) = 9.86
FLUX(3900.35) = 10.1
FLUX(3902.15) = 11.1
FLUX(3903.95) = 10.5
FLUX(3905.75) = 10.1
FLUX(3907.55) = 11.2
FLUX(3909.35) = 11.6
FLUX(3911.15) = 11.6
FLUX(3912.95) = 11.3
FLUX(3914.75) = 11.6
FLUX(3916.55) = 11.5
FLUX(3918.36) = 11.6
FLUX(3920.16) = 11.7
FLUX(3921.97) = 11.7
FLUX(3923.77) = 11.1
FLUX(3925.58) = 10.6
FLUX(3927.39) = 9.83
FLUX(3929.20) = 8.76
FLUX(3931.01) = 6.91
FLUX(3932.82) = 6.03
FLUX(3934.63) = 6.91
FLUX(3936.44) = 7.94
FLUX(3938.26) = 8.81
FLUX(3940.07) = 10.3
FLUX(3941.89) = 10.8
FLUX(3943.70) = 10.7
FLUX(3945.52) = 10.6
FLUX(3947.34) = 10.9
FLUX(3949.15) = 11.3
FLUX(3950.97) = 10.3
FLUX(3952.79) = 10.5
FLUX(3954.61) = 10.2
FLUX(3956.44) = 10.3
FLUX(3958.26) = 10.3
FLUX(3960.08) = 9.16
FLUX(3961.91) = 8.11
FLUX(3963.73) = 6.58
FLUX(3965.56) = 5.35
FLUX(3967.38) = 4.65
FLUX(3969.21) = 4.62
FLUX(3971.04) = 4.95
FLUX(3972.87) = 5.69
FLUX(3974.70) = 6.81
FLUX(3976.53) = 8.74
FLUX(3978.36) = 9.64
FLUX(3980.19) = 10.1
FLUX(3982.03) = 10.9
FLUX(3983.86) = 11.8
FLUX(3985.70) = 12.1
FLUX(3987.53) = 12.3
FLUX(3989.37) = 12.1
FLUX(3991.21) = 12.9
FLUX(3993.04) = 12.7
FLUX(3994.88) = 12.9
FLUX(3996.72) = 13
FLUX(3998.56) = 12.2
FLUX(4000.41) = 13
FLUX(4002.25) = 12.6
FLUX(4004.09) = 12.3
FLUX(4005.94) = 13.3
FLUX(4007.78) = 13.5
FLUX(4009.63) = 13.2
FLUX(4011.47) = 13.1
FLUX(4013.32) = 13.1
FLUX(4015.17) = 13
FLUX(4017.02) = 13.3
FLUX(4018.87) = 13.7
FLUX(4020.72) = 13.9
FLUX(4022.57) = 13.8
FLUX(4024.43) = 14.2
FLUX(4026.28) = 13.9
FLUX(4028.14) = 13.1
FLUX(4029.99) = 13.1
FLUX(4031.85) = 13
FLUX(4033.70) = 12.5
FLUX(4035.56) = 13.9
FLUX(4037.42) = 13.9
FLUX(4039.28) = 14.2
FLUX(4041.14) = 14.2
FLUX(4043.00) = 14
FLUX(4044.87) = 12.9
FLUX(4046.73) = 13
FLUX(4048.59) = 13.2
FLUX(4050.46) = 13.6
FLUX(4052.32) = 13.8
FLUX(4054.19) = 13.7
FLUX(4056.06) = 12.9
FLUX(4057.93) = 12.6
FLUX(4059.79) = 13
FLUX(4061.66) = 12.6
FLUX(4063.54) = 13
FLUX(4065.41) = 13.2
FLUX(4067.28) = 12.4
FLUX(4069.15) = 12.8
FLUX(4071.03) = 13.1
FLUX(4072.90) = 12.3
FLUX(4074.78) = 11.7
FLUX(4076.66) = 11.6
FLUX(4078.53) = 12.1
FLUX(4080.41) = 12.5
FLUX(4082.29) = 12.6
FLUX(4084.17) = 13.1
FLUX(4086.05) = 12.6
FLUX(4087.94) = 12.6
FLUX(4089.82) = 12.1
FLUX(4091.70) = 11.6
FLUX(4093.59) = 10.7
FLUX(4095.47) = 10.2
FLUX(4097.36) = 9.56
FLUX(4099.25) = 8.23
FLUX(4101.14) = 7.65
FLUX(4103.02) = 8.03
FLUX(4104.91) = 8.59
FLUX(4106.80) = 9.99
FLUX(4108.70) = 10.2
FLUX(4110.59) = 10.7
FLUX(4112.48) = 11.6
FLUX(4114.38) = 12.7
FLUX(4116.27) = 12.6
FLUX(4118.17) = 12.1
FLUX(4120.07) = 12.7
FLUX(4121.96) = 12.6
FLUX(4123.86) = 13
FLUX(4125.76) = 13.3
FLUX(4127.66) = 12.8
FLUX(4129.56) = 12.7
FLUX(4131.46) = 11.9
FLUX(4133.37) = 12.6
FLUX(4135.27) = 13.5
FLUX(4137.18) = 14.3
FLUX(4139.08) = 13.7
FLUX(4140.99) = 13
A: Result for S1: 1.47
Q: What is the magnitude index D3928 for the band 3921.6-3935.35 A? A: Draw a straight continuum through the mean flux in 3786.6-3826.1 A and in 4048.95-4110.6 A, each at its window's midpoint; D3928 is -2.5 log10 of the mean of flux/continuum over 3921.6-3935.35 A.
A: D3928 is 0.11 mag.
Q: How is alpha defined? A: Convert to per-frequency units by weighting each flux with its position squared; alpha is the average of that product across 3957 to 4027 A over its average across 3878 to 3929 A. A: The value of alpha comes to 1.18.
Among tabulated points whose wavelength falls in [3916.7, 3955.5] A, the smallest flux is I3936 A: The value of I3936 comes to 6.03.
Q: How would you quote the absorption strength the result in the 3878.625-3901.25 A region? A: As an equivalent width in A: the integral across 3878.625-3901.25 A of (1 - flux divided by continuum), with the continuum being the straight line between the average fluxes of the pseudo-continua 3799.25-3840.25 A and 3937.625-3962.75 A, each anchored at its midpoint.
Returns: 2.54 A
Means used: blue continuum 8.02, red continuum 10.2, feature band 8.16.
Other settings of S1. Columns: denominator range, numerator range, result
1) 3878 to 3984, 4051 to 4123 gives 1.38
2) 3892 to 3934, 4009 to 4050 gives 1.40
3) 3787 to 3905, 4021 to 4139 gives 1.61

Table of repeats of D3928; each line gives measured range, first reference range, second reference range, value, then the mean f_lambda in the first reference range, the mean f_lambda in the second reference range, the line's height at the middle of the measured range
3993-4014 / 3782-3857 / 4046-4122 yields -0.199 mag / 8.29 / 11.8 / 10.8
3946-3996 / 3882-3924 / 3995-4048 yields 0.238 mag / 9.81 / 13.3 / 11.8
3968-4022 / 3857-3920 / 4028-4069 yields 0.068 mag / 9.78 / 13.3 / 12.1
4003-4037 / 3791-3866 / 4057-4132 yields -0.227 mag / 8.47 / 11.7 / 10.8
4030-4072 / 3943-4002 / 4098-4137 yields -0.230 mag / 9.89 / 11.4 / 10.7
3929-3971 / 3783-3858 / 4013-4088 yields 0.264 mag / 8.3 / 13.1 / 11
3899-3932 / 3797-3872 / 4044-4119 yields -0.095 mag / 8.8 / 11.8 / 9.8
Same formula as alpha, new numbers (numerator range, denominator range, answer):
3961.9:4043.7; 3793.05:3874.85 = 1.46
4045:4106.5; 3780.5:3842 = 1.70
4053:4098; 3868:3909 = 1.49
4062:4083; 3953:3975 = 1.80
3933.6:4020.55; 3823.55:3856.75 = 1.41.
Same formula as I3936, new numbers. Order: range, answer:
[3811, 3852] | 5.37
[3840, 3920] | 6.29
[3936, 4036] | 4.62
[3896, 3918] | 9.49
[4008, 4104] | 7.65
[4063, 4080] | 11.6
